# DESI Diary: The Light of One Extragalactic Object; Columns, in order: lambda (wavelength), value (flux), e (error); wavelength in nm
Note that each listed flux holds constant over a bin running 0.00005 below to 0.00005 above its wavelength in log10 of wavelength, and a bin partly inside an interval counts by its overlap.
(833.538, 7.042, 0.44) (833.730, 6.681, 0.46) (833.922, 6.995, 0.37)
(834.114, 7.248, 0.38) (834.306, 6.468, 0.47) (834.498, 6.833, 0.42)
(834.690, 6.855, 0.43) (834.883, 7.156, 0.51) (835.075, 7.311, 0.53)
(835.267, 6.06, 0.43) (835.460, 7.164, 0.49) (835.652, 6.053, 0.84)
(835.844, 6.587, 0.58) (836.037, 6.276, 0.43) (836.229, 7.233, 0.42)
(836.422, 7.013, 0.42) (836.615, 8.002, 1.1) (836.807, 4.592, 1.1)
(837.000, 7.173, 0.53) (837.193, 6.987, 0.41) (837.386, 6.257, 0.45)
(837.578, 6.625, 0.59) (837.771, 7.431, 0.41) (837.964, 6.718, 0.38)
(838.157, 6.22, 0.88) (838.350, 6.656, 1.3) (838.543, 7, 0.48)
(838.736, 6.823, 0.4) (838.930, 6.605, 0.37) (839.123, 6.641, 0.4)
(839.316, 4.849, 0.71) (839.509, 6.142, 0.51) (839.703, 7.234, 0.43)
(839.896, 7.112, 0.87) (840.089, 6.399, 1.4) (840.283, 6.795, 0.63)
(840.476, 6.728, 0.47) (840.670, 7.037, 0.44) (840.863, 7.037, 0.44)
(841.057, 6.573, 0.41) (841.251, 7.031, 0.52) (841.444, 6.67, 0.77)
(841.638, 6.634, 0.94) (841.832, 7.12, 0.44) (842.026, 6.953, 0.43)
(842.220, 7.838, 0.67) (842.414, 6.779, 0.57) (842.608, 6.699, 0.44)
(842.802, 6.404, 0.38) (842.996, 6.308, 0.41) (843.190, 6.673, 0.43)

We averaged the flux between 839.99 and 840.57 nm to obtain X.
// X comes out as 6.65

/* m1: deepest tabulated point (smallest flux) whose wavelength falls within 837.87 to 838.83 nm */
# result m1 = 6.22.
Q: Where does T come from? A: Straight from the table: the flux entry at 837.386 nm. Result 6.257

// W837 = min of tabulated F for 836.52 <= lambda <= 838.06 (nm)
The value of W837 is 4.592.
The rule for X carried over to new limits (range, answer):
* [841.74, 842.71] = 7.07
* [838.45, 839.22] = 6.76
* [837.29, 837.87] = 6.78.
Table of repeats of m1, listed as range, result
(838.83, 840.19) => 4.849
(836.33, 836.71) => 7.013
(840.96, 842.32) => 6.573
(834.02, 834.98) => 6.468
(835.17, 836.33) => 6.053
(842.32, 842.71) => 6.699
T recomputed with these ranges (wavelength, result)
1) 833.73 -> 6.681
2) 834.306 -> 6.468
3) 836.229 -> 7.233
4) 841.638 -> 6.634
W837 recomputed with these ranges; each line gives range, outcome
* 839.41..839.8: 6.142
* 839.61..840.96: 6.399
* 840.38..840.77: 6.728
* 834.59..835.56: 6.06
